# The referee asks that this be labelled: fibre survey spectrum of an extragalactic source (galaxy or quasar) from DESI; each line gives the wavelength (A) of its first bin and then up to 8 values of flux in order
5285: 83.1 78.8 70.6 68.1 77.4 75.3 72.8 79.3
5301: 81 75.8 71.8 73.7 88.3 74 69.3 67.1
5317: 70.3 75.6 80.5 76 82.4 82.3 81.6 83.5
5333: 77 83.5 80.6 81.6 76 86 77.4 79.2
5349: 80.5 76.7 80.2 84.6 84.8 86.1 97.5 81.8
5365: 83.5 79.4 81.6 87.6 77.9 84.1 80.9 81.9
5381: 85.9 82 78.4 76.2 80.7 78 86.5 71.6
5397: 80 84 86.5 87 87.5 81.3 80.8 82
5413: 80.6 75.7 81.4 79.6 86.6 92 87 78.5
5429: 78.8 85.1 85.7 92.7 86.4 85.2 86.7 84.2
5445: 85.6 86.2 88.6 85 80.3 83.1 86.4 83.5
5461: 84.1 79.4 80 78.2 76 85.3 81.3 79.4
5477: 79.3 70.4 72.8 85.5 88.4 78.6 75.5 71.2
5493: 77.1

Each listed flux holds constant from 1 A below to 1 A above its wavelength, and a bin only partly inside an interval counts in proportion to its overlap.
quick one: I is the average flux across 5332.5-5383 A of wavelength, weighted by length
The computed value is 82.3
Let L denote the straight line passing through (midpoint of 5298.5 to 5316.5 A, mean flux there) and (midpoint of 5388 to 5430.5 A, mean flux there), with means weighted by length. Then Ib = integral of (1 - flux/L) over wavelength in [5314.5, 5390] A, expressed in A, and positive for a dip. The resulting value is -2.49 A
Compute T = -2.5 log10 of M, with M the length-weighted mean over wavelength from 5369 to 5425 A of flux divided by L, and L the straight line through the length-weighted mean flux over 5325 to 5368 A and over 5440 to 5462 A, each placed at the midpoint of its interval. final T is 0.017 mag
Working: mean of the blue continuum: 82.1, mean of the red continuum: 84.9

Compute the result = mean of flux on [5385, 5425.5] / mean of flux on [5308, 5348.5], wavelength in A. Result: 1.04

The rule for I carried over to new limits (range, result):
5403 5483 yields 82.7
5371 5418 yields 81.5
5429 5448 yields 86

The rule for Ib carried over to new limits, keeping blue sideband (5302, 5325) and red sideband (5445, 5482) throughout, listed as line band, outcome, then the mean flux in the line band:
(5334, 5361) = -1.92 A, 81.9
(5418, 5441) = -1.58 A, 85.3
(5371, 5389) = -0.80 A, 81.3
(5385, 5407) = -0.89 A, 81.6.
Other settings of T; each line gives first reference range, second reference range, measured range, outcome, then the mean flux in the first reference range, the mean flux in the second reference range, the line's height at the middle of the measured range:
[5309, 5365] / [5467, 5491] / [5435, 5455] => -0.084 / 80.1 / 78.9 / 79.2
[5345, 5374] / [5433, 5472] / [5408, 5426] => 0.010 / 82.8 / 84.1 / 83.6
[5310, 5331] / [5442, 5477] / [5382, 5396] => 0.005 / 76.3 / 82.6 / 79.4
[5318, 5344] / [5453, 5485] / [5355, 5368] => -0.064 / 80.5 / 80.6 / 80.5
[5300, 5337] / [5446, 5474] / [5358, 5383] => -0.060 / 77.5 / 82.7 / 79.4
